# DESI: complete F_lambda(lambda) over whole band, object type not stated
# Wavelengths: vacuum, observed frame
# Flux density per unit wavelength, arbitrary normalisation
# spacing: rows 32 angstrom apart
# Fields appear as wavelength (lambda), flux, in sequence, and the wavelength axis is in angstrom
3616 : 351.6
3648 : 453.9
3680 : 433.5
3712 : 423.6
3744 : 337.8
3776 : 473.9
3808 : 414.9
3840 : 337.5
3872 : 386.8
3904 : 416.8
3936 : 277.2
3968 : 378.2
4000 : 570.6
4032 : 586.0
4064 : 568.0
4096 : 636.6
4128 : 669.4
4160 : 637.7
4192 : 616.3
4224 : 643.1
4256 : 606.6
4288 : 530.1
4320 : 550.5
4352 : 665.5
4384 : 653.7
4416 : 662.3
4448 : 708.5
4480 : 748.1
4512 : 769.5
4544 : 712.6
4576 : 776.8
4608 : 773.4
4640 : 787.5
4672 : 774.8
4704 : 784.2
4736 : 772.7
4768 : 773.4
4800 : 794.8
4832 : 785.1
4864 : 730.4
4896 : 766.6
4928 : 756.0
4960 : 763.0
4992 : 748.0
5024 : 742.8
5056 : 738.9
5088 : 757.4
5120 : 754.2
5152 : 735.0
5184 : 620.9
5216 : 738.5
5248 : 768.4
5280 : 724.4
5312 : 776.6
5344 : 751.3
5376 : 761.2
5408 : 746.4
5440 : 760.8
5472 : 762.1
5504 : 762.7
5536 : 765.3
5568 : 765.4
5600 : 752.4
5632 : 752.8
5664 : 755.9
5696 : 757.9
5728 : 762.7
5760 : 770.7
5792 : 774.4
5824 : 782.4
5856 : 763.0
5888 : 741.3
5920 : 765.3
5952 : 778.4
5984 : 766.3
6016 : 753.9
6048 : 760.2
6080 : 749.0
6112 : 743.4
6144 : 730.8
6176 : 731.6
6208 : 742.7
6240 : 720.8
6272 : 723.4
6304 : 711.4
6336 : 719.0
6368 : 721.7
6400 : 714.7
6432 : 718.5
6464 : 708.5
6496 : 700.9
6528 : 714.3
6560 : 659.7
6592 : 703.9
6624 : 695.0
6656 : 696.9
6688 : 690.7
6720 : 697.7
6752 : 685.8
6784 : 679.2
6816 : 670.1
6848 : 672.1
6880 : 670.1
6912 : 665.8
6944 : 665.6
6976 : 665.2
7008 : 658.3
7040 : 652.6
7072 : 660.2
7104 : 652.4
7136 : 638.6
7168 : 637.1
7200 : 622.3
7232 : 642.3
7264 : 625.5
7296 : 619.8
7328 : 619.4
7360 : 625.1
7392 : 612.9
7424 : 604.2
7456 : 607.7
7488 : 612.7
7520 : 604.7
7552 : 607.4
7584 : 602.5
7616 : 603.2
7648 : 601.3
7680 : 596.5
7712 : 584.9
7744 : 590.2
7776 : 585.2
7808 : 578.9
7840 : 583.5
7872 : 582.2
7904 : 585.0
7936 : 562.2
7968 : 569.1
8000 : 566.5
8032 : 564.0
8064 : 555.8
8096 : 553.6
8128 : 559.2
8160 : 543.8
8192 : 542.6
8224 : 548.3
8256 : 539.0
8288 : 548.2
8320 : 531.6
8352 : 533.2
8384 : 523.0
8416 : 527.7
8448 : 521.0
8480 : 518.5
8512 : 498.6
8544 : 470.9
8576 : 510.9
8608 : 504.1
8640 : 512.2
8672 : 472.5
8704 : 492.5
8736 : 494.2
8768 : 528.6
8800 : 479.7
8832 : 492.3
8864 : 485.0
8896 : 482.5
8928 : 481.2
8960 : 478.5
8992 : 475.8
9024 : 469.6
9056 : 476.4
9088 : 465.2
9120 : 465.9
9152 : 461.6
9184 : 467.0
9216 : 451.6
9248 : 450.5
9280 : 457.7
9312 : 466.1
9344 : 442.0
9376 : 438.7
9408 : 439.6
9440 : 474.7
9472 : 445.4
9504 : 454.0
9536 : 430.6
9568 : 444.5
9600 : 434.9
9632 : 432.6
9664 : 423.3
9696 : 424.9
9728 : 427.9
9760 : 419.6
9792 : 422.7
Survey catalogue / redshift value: 0.000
